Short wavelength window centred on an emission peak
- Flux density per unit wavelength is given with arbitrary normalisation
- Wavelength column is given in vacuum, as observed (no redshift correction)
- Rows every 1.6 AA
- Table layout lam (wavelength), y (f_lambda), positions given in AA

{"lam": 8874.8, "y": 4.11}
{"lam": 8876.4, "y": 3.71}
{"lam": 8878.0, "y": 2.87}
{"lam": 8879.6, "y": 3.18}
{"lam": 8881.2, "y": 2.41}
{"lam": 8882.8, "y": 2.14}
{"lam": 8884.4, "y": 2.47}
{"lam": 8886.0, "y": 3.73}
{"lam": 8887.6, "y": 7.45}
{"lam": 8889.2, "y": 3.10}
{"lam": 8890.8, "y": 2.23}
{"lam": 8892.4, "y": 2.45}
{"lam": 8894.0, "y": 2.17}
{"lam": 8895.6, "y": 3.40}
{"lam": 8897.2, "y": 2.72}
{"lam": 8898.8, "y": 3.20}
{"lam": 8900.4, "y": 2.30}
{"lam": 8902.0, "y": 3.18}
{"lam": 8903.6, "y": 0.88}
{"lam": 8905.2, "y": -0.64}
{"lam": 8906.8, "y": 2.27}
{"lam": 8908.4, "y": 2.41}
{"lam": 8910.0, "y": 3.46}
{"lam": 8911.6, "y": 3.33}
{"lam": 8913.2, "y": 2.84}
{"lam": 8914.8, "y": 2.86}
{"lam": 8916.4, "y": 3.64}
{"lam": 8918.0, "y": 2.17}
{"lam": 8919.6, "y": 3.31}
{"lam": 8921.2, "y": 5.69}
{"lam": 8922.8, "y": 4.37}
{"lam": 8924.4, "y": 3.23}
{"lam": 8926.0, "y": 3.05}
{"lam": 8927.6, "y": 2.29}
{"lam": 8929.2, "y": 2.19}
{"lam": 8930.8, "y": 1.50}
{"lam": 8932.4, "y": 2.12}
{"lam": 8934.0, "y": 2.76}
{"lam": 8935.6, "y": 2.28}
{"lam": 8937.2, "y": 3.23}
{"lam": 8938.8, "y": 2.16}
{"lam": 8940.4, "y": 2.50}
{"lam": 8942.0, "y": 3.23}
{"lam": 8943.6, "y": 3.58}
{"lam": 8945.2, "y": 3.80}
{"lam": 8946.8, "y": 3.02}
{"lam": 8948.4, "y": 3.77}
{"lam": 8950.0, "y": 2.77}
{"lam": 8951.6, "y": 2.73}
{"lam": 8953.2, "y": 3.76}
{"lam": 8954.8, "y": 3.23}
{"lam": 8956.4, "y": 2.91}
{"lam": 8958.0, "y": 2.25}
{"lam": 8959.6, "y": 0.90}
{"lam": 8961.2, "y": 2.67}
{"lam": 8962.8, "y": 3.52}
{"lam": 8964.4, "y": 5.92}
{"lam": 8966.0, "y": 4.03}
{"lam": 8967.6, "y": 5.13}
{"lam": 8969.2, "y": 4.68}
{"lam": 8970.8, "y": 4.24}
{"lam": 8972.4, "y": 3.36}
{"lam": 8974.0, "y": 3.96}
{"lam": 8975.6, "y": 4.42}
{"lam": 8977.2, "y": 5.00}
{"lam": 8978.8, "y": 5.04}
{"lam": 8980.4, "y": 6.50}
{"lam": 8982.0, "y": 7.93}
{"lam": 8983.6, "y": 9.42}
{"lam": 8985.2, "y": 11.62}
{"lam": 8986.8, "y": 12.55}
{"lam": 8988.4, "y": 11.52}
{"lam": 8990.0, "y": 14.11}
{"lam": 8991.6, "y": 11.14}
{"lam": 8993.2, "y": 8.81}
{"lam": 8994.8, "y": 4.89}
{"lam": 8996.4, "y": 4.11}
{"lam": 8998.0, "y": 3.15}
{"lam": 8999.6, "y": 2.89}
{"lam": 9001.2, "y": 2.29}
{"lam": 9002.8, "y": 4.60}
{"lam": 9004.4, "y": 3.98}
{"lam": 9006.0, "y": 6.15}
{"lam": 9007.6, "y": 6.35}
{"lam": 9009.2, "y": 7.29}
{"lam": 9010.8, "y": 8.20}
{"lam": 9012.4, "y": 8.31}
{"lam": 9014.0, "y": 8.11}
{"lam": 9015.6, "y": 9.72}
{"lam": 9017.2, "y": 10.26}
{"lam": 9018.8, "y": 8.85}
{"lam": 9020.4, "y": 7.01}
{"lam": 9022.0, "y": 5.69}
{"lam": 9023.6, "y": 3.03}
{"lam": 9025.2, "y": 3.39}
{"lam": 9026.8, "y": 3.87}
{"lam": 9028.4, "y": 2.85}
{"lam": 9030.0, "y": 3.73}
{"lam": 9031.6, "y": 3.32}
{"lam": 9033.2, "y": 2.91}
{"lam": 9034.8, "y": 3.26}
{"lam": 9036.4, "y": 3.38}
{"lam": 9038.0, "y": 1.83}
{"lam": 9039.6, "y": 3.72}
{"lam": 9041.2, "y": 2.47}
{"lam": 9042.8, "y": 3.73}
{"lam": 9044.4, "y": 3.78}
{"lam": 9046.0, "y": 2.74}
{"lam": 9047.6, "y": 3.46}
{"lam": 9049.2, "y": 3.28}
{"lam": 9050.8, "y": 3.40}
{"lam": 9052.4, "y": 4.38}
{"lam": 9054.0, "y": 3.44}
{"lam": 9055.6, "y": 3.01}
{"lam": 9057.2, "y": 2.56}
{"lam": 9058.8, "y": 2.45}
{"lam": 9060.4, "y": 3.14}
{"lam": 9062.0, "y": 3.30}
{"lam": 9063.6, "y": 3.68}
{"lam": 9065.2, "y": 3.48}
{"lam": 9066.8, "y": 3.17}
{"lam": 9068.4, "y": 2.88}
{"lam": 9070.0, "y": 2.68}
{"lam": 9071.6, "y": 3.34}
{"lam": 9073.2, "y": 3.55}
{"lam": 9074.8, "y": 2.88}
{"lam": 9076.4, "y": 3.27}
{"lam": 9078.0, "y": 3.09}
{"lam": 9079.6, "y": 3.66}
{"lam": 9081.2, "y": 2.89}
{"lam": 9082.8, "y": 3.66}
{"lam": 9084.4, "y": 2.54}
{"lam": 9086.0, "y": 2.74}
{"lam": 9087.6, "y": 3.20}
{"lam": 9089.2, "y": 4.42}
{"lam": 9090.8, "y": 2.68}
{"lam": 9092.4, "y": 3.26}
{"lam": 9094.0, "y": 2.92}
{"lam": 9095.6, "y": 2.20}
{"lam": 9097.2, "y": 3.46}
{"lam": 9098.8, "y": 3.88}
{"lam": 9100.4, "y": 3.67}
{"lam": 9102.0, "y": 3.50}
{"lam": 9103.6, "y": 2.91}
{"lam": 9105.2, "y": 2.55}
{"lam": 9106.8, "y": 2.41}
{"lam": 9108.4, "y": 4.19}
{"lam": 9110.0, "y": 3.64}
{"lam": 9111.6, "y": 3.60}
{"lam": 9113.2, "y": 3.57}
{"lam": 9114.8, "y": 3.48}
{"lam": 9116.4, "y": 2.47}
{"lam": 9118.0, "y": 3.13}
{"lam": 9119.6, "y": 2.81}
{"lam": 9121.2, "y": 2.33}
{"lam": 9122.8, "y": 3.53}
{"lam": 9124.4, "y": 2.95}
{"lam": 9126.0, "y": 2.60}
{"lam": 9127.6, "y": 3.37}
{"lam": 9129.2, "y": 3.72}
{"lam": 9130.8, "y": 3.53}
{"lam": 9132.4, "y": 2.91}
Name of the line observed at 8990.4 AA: H-alpha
